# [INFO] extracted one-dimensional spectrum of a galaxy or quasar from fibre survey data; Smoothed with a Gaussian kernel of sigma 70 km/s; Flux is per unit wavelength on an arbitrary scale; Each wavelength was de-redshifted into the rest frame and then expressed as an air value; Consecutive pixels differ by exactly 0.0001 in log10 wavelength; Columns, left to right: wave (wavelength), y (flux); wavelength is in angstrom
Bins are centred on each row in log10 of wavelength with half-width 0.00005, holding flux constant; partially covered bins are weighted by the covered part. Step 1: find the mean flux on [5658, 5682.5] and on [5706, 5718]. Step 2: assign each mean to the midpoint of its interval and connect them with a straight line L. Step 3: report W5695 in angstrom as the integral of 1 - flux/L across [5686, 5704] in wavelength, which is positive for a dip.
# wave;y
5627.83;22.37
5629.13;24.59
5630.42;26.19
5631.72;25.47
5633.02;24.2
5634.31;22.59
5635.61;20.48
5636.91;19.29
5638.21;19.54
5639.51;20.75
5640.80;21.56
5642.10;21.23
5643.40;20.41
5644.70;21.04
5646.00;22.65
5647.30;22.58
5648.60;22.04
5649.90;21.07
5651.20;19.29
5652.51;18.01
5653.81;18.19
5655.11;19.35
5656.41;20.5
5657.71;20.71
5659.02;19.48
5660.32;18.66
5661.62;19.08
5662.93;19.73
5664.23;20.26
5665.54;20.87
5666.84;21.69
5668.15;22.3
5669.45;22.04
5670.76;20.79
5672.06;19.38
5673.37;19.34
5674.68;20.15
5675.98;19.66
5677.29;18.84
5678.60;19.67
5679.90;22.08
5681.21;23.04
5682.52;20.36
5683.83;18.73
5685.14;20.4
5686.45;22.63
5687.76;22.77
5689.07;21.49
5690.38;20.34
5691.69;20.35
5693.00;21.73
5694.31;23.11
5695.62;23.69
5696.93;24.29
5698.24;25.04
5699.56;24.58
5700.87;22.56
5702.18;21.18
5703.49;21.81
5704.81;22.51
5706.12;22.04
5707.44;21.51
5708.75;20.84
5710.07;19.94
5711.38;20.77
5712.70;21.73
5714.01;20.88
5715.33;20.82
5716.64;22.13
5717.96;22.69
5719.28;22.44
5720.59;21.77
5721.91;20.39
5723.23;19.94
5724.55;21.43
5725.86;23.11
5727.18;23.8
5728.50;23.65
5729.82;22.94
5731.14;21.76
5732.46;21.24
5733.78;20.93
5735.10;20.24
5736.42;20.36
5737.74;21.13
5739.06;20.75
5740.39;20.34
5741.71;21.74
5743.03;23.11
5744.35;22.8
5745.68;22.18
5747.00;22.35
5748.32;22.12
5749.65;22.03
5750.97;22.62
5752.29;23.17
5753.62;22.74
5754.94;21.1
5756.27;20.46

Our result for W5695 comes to -1.4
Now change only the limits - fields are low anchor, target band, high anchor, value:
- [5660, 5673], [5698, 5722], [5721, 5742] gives -0.80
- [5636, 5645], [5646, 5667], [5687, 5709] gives 0.90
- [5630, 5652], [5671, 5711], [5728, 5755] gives 0.62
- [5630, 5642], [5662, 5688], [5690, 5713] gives 1.69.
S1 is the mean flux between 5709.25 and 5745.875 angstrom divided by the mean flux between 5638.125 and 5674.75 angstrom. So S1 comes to 1.1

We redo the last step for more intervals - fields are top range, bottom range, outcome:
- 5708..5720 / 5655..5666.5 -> 1.07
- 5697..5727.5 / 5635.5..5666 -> 1.08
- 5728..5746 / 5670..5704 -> 1.01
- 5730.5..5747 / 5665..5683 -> 1.03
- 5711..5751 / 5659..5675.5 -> 1.07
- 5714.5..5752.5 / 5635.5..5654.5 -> 1.06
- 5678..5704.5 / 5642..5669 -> 1.08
